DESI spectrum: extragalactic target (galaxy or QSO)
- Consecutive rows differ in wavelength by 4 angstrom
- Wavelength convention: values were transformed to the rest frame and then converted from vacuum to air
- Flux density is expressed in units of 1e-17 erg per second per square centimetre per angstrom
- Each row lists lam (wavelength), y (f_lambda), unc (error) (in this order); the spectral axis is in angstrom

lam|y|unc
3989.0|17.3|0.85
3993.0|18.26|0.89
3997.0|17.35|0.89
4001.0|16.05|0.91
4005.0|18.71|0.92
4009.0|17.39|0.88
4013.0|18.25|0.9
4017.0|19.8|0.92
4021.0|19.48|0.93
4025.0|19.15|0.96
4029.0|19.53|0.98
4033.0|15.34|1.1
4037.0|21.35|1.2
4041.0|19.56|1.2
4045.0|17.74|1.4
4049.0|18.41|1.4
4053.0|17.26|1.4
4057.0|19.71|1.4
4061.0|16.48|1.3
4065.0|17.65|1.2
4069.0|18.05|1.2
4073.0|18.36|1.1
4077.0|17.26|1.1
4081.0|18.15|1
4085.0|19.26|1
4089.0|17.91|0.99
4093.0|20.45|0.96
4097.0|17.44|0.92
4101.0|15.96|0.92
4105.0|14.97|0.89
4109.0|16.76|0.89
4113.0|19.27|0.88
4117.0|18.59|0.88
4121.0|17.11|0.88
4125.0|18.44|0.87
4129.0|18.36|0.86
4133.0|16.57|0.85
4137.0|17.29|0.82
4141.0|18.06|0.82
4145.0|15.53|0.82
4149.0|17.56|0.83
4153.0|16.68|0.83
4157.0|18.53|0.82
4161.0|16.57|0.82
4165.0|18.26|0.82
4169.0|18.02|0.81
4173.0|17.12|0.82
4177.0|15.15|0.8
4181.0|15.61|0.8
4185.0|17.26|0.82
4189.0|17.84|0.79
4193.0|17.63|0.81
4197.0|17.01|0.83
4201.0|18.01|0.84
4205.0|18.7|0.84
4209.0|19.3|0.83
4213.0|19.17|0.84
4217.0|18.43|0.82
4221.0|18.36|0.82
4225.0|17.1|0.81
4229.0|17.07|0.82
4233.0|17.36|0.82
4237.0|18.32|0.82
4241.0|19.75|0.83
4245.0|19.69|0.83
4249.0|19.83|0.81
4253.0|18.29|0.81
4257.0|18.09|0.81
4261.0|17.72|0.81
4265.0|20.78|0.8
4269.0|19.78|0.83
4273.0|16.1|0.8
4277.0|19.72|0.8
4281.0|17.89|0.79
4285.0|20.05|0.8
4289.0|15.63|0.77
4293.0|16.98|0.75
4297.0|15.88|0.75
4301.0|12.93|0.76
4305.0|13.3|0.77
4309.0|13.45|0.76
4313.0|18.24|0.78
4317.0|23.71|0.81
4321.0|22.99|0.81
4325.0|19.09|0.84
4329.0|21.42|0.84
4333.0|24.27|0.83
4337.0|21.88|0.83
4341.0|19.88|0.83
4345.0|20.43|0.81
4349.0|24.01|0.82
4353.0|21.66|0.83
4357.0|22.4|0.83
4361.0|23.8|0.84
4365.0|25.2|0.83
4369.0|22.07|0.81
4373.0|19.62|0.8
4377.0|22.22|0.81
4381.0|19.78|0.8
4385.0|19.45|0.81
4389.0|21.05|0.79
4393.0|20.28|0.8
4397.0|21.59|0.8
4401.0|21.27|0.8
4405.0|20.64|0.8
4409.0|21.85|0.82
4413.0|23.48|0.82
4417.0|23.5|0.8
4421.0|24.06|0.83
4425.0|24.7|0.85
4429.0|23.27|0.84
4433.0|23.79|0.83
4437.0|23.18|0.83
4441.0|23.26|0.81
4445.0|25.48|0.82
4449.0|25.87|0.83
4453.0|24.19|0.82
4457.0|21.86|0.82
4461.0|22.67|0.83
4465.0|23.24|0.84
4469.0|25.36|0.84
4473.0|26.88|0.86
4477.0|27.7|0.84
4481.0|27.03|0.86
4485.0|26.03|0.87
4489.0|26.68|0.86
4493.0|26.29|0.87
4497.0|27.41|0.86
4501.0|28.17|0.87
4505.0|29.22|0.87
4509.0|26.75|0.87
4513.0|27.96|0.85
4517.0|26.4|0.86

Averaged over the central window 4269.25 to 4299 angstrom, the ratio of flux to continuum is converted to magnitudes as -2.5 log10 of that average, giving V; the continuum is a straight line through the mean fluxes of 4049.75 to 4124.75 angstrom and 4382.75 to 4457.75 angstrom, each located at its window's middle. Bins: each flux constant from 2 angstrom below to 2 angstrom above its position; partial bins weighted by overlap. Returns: 0.18 mag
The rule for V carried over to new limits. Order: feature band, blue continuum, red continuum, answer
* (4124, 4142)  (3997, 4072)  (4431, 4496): 0.125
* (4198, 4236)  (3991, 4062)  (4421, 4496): 0.170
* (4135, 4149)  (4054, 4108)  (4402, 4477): 0.107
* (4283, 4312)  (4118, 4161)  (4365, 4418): 0.267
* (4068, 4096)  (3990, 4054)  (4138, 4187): -0.041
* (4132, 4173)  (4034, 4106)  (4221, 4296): 0.054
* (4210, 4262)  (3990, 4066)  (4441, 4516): 0.184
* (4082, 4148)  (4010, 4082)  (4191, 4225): 0.043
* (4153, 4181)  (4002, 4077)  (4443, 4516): 0.202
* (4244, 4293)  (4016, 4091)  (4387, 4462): 0.137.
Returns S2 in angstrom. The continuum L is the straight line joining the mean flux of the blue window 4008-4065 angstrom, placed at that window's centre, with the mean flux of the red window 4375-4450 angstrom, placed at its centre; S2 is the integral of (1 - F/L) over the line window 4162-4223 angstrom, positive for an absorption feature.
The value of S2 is 7.5 angstrom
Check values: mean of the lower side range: 18.5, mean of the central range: 17.7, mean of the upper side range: 22.5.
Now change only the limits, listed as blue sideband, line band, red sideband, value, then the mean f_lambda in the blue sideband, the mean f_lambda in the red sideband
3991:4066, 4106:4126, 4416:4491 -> 1.8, 18.3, 24.7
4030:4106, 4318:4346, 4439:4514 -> 1.9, 18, 25.9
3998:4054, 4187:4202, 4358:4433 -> 1.9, 18.4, 22.2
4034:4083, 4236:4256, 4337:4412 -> 1.0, 18.3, 21.5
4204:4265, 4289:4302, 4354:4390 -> 2.9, 18.6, 21.7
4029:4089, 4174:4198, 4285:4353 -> 2.4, 18.2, 19.1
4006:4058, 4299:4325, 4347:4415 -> 4.4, 18.7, 21.8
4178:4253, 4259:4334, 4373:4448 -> 5.8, 18.1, 22.4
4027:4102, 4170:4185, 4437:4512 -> 3.0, 18.2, 25.7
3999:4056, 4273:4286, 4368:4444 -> 1.4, 18.5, 22.1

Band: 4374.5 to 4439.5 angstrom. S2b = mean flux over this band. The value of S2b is 22.1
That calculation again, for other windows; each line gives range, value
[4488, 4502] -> 27.1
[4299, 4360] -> 20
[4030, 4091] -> 18.2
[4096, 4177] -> 17.3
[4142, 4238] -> 17.5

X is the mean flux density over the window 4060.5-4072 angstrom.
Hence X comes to 17.6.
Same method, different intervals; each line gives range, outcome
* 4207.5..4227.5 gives 18.4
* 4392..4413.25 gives 21.4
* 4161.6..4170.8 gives 17.9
